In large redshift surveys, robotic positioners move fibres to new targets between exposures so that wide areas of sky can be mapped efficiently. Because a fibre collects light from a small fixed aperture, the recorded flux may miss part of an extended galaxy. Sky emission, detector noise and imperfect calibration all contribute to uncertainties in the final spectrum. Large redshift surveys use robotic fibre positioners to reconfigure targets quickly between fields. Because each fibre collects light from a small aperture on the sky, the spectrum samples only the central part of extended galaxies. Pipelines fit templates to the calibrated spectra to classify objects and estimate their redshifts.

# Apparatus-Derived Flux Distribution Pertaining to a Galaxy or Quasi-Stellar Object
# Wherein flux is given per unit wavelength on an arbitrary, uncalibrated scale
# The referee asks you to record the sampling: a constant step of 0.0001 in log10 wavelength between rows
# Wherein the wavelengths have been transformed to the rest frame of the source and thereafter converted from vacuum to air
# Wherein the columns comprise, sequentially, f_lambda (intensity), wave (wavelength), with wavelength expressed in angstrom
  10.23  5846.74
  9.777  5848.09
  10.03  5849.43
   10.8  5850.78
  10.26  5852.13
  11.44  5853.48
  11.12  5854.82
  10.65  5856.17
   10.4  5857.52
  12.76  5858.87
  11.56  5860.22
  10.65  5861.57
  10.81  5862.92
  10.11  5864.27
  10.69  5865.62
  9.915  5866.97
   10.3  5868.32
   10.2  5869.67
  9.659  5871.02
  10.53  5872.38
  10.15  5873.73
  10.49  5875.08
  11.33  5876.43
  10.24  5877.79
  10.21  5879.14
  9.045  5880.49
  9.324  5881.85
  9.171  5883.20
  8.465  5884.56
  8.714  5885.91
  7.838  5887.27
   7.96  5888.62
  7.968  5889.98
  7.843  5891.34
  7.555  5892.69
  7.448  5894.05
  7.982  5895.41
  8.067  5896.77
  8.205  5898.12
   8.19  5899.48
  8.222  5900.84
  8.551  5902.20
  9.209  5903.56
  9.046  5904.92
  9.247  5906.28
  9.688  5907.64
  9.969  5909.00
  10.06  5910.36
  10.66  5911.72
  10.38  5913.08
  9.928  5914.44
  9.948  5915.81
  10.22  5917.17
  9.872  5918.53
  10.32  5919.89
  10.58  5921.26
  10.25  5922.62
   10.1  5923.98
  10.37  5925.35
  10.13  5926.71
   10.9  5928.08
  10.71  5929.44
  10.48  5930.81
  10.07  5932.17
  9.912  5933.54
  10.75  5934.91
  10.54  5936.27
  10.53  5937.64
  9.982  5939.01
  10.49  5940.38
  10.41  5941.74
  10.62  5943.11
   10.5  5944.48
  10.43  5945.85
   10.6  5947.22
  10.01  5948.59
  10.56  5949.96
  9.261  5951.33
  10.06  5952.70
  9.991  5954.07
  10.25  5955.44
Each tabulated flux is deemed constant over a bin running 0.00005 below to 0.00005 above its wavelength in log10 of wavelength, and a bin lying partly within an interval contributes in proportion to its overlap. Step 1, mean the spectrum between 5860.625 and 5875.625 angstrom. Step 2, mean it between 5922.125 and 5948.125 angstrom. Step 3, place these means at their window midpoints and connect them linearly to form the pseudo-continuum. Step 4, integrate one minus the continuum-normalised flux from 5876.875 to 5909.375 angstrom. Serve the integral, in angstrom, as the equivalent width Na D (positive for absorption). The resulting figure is 5.3 angstrom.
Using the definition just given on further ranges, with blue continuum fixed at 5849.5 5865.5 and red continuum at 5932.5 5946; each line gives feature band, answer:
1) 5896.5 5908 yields 2.1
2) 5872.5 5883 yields 0.7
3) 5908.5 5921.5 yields 0.5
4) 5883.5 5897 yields 3.4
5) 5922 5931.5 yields 0.1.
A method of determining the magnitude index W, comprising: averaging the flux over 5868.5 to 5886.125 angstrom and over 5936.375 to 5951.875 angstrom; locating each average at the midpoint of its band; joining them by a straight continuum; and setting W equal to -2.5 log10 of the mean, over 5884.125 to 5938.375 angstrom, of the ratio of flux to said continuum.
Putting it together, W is 0.07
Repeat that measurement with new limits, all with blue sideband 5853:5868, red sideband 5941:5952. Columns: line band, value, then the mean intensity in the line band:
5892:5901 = 0.32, 7.94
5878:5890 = 0.21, 8.85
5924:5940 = 0.00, 10.4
